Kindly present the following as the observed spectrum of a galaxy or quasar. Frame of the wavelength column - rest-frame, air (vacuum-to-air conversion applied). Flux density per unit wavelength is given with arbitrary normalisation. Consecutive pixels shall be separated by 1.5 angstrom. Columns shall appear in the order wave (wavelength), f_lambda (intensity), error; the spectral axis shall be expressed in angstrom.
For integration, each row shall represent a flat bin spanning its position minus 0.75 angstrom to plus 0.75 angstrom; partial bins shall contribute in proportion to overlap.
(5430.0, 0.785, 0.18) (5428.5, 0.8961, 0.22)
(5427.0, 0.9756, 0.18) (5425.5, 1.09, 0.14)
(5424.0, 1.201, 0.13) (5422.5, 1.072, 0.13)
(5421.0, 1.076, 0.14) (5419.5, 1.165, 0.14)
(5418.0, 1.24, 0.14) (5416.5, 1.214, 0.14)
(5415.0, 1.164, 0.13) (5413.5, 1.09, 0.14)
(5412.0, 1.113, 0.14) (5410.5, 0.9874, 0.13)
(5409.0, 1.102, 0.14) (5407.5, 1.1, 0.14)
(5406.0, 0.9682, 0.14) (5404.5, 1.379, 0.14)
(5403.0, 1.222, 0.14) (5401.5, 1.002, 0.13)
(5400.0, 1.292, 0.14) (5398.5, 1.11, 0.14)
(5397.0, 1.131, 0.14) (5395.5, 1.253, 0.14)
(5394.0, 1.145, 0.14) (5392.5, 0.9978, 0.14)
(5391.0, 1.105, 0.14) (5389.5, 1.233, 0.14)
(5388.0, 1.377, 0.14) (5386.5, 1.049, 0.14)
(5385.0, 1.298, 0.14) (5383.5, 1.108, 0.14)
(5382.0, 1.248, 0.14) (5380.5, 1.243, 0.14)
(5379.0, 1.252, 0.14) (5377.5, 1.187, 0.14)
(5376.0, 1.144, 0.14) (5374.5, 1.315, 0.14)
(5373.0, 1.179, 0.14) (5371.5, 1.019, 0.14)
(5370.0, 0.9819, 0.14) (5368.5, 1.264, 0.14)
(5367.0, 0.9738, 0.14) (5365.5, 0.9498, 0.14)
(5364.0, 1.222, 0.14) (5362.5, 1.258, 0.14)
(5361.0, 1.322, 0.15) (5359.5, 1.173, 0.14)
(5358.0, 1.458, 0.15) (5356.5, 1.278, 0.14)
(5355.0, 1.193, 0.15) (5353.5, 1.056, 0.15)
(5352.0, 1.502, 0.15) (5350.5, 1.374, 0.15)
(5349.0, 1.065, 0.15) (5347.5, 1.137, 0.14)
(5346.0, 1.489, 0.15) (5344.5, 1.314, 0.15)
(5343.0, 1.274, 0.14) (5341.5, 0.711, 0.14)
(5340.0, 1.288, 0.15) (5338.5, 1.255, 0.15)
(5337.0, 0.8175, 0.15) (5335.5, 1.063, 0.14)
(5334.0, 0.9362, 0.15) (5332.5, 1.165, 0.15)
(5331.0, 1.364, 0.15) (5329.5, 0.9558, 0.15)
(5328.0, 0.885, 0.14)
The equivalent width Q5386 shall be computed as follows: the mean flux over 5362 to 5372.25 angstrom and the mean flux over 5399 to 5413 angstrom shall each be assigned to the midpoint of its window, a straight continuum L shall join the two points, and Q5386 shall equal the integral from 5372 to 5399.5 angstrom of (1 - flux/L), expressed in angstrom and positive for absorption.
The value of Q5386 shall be -1.9 angstrom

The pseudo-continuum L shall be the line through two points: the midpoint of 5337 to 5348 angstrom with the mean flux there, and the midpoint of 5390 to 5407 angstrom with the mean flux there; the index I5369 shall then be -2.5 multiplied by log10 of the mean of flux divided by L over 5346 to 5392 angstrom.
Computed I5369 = -0.03 mag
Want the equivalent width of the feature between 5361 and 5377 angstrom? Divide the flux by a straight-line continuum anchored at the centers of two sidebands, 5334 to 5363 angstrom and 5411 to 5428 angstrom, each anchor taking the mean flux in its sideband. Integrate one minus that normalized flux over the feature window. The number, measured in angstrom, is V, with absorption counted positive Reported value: 0.5 angstrom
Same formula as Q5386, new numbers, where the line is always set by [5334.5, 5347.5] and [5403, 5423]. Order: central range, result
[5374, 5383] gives -0.68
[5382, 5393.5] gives -0.34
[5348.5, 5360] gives -1.25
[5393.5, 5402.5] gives -0.17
